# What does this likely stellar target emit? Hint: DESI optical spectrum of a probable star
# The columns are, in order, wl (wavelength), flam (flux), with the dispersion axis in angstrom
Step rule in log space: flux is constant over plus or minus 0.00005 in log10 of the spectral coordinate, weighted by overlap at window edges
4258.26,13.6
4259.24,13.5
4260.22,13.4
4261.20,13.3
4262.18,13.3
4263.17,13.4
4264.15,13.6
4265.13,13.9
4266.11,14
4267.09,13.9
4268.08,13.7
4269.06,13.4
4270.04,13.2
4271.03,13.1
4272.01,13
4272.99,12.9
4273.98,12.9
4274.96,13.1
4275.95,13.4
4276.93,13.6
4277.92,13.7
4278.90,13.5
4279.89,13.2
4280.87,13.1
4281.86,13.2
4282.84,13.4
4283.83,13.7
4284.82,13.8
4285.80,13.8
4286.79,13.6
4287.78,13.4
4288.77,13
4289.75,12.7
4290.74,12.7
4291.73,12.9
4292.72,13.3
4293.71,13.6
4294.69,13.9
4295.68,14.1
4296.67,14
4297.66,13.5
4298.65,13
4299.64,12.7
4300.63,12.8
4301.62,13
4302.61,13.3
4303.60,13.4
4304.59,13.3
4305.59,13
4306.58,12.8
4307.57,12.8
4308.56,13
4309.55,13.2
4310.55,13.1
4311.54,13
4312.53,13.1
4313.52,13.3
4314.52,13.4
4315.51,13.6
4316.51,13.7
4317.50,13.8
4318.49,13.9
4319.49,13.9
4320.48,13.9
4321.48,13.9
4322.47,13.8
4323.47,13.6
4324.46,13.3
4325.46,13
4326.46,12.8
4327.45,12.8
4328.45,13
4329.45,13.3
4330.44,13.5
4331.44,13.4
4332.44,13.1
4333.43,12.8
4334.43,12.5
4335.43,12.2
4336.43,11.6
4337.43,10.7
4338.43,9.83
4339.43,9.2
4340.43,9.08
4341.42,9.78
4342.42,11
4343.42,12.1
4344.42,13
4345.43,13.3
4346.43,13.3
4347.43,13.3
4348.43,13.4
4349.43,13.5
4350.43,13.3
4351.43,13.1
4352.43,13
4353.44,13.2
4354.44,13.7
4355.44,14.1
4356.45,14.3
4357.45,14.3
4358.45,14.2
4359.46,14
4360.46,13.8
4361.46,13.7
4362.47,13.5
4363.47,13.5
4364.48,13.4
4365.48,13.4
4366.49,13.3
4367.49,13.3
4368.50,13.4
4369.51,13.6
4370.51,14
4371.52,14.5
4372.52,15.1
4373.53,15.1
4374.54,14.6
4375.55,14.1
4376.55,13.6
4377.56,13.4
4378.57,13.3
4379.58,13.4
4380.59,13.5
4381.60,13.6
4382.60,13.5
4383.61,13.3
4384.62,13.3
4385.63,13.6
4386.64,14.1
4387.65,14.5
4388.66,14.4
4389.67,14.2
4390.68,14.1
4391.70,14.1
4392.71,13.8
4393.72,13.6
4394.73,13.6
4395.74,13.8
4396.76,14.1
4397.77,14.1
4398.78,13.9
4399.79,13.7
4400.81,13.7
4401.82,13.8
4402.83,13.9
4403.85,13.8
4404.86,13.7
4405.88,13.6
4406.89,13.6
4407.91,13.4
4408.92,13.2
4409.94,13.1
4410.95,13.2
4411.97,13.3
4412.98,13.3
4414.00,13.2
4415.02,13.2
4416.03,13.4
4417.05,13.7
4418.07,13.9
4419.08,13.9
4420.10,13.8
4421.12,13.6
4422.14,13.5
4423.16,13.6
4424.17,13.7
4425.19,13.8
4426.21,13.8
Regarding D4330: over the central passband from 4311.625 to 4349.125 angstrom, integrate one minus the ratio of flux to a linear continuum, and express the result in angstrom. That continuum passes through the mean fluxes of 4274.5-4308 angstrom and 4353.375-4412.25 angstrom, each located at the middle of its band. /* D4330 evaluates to 2.3 angstrom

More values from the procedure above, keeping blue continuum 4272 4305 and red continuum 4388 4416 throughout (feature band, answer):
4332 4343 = 1.96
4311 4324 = -0.19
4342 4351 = 0.38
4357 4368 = -0.09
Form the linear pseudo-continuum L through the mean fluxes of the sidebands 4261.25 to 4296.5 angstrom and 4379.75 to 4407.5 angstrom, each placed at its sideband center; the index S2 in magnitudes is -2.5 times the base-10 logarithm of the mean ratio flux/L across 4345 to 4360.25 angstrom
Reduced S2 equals 0.00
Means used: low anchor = 13.4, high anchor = 13.8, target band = 13.6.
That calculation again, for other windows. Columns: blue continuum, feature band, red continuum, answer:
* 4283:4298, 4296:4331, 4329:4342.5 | -0.07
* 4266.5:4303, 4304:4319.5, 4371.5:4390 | 0.02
